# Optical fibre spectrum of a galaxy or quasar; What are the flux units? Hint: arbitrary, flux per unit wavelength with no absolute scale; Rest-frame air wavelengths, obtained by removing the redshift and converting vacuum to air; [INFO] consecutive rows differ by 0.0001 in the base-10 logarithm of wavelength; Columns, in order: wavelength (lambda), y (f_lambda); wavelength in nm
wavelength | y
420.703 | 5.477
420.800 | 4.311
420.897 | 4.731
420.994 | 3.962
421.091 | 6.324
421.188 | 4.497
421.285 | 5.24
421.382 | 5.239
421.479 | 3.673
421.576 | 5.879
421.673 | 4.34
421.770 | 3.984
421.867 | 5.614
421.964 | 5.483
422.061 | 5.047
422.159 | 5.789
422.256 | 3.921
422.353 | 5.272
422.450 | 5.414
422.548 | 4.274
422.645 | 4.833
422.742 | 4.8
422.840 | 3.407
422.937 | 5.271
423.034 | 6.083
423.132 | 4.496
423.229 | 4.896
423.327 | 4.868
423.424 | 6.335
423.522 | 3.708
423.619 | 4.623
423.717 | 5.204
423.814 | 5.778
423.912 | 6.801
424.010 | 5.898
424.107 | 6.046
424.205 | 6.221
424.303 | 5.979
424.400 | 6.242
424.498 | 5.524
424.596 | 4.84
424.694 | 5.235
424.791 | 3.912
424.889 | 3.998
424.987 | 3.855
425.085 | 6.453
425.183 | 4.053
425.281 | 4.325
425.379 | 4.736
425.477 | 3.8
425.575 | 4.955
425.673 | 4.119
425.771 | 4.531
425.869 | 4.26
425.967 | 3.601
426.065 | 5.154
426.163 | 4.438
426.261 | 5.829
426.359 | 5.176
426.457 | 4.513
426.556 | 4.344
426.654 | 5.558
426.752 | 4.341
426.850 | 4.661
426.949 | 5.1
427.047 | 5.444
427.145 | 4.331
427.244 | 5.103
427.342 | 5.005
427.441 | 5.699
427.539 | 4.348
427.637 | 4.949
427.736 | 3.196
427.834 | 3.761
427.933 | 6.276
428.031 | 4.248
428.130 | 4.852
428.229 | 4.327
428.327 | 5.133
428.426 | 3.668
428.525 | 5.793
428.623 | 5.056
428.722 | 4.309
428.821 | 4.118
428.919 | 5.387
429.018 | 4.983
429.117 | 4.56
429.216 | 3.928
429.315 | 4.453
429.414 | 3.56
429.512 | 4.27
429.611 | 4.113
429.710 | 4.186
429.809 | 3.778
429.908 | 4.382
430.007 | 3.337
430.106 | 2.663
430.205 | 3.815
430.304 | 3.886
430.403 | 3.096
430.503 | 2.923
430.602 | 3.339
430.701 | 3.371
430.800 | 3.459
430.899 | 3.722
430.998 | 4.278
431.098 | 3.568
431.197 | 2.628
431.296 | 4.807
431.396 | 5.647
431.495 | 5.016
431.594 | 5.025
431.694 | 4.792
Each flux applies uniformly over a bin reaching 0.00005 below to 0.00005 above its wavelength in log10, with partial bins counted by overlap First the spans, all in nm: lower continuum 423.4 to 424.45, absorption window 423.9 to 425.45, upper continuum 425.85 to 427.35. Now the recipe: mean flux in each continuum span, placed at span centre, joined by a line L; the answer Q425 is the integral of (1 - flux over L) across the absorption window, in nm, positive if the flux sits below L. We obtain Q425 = 0.07 nm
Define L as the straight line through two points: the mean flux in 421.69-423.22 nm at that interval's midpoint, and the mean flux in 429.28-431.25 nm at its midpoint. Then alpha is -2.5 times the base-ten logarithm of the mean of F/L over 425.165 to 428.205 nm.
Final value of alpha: -0.11 mag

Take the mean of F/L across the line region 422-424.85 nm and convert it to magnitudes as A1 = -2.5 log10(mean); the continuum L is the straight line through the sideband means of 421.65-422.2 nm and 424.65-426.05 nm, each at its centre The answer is -0.09 mag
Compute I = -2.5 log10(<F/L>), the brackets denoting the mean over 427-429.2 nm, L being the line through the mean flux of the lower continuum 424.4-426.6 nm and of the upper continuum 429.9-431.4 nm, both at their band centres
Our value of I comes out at -0.151 mag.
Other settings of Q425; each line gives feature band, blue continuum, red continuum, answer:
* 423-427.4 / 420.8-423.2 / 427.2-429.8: -0.23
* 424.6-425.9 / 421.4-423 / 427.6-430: 0.04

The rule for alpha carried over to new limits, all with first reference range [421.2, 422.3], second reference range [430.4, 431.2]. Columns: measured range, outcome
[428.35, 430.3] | -0.15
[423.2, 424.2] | -0.19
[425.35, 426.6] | -0.09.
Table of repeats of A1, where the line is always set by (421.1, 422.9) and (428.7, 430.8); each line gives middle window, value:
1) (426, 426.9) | -0.13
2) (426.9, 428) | -0.15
